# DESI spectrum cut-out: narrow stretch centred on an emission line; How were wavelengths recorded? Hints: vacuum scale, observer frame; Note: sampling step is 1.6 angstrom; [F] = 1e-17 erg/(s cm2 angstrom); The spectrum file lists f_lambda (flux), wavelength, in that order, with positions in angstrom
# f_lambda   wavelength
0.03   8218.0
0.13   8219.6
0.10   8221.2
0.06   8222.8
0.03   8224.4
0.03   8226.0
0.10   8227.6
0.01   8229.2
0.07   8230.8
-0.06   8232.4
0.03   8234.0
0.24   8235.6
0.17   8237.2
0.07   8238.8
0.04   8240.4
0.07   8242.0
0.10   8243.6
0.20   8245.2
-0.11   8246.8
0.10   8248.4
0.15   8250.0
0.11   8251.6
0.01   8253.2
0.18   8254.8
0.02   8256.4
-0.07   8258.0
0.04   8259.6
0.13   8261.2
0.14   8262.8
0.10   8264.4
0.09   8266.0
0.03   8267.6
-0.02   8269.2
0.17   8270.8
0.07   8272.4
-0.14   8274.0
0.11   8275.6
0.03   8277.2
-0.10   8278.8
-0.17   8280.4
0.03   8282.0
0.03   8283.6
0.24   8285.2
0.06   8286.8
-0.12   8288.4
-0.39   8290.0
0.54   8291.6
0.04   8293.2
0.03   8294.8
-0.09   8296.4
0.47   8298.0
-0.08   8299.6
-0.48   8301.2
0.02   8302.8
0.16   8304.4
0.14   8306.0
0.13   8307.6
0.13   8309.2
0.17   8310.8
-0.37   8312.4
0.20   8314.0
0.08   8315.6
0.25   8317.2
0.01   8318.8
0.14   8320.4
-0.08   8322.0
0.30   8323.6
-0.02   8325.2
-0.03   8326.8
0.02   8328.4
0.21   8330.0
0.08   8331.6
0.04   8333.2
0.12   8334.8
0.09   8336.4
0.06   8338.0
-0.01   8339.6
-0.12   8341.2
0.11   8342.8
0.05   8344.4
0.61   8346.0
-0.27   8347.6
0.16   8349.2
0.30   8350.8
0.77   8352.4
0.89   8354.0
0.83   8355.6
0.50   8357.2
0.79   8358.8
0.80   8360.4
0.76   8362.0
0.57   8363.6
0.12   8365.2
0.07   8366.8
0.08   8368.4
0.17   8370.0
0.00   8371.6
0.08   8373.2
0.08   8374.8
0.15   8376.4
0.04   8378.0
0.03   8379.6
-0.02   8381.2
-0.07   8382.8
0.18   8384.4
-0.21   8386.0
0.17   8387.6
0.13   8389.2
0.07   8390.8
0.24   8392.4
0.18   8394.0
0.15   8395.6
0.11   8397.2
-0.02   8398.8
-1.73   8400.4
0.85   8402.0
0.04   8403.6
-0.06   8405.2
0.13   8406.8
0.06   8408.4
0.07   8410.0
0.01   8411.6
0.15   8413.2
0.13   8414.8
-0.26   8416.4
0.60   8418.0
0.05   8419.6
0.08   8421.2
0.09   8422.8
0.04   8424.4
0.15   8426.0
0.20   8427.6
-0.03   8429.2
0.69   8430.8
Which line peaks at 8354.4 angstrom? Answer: [O II]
